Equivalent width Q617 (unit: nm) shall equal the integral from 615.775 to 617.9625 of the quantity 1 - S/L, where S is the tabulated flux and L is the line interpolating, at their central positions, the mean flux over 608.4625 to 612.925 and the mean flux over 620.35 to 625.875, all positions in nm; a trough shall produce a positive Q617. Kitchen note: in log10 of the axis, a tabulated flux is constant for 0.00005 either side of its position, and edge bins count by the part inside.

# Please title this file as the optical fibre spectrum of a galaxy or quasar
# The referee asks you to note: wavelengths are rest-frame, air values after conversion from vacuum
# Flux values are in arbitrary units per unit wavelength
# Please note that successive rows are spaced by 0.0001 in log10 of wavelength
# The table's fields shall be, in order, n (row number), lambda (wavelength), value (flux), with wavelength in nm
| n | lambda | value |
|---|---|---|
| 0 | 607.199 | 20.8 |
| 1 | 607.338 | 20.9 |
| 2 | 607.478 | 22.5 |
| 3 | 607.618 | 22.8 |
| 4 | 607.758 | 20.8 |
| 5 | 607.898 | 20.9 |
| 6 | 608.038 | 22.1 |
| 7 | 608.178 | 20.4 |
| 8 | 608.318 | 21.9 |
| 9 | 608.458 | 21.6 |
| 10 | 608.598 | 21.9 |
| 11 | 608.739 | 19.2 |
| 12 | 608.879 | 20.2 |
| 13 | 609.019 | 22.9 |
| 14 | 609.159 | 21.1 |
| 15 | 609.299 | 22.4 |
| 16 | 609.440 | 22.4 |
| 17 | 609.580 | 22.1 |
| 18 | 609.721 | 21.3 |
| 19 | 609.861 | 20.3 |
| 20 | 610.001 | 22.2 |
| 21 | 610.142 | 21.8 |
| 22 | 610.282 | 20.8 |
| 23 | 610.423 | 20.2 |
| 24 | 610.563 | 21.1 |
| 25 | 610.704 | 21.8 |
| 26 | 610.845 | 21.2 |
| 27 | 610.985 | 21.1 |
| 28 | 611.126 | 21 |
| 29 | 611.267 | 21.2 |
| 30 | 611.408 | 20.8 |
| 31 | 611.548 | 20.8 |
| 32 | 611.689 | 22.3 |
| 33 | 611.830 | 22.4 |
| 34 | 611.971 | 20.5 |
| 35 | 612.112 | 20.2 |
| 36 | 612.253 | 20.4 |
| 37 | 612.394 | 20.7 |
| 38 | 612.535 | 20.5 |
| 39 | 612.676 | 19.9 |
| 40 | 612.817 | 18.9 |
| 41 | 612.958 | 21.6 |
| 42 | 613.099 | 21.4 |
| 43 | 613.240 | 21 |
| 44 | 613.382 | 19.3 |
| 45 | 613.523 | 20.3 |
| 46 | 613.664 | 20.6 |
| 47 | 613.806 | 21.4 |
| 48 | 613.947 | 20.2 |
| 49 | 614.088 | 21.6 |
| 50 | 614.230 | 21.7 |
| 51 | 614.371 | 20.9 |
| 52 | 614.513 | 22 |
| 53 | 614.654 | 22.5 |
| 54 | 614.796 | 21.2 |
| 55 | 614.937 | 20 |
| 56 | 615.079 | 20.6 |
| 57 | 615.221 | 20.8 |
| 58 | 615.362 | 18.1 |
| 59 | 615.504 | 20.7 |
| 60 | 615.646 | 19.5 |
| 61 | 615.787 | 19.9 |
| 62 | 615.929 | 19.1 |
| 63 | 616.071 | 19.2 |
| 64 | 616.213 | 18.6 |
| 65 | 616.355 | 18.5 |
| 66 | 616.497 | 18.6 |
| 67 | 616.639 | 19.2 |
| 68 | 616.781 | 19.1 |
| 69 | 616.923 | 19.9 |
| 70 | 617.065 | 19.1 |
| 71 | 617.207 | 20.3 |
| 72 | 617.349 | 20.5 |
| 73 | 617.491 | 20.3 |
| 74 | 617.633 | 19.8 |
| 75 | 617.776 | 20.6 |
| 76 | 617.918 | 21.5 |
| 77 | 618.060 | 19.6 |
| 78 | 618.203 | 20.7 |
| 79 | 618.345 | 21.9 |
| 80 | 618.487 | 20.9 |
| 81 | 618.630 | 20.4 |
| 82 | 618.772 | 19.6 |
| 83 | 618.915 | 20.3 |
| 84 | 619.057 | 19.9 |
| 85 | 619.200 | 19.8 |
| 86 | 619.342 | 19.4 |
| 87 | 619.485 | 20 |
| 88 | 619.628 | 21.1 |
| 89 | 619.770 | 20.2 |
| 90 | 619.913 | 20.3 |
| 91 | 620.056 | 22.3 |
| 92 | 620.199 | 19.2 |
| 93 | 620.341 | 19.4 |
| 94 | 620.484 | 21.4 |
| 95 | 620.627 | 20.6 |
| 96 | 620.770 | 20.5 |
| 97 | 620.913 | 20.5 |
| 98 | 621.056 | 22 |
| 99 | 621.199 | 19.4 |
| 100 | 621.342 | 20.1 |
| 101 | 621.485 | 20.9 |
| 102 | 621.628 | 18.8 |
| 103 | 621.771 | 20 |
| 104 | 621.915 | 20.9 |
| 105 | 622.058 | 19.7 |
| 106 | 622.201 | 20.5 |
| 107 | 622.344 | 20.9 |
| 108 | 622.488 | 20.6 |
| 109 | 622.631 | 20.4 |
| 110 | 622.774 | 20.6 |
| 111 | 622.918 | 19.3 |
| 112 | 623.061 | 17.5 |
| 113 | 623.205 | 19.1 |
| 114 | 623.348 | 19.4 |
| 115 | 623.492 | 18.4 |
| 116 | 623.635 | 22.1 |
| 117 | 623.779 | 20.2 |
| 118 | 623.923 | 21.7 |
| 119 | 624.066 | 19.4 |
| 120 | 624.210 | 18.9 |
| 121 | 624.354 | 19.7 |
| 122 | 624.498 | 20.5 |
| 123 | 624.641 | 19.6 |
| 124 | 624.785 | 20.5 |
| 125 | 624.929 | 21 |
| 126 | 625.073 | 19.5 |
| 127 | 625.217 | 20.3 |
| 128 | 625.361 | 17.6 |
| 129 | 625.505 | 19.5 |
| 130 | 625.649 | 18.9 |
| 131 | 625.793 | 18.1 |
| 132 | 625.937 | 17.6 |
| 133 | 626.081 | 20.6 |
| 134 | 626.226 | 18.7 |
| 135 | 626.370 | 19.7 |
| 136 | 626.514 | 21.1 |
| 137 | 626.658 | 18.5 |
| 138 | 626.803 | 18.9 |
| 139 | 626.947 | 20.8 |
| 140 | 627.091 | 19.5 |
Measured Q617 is 0.10 nm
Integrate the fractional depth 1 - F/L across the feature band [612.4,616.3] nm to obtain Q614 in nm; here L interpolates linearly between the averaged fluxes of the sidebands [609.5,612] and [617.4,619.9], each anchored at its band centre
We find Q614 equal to 0.083 nm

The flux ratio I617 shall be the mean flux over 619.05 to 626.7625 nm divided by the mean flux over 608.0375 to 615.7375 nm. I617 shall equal 0.9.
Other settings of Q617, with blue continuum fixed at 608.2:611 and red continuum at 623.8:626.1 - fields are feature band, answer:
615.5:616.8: 0.090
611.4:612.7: 0.012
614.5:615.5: 0.003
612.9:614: 0.010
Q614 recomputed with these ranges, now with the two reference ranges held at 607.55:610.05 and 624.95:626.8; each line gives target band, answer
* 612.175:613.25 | 0.02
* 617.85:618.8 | -0.02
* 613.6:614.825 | -0.04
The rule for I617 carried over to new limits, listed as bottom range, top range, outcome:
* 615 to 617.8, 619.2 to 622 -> 1.04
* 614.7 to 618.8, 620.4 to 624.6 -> 1.01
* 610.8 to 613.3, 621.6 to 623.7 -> 0.95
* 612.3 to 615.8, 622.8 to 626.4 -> 0.95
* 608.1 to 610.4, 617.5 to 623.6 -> 0.95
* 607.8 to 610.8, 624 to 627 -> 0.91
